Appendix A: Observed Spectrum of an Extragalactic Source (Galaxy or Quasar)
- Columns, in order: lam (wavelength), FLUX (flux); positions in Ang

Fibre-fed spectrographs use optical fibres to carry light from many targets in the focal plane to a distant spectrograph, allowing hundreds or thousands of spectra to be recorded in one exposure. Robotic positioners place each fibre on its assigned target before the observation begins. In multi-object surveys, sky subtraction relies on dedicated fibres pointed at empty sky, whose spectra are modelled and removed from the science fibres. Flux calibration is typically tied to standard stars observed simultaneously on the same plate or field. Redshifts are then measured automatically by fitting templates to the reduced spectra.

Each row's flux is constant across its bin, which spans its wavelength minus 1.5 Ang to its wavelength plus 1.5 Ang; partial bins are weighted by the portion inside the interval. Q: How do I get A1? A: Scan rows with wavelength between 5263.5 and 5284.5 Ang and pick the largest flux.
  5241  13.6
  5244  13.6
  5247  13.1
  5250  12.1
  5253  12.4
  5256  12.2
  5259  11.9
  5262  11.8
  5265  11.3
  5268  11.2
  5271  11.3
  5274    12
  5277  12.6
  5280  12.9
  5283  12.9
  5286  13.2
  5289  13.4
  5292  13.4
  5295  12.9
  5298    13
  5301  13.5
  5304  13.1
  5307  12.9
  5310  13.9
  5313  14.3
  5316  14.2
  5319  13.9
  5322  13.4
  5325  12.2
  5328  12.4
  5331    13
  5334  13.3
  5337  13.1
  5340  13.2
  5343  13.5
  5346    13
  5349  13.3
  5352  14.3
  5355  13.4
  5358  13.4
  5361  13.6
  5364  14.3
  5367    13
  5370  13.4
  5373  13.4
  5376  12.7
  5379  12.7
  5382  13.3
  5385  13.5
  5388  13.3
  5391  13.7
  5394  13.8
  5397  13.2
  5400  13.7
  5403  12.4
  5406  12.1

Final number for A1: 12.9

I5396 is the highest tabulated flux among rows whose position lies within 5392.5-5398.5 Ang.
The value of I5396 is 13.8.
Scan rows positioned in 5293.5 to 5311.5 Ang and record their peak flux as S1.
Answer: 13.9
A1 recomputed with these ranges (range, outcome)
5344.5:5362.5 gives 14.3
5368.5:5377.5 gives 13.4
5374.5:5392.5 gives 13.7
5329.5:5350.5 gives 13.5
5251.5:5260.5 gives 12.4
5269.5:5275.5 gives 12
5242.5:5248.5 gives 13.6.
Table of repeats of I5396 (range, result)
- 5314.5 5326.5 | 14.2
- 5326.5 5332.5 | 13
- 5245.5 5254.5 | 13.1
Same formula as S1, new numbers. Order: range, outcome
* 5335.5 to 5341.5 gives 13.2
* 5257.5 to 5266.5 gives 11.9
